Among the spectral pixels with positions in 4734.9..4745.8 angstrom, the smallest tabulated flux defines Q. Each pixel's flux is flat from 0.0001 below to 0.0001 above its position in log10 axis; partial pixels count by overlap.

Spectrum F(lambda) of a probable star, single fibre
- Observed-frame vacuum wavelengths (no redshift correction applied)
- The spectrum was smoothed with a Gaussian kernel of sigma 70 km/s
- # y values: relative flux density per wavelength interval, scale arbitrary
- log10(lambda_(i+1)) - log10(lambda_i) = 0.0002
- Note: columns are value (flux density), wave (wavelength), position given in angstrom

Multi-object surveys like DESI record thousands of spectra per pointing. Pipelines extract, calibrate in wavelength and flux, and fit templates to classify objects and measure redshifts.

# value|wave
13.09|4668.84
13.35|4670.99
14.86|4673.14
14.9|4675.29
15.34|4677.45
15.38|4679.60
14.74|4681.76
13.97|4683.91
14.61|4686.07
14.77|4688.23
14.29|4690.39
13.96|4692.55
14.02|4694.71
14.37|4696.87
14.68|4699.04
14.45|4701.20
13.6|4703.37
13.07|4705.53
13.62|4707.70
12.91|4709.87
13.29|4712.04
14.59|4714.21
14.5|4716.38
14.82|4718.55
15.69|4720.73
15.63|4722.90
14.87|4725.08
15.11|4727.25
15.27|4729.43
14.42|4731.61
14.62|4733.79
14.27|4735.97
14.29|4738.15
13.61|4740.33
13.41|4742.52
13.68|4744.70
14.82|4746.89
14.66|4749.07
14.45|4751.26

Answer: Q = 13.41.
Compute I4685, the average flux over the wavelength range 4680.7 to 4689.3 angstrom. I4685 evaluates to 14.5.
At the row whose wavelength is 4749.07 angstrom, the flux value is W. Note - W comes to 14.66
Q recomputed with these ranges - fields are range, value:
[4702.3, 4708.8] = 13.07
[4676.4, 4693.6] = 13.96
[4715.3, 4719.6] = 14.5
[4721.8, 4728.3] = 14.87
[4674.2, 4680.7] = 14.9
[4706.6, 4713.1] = 12.91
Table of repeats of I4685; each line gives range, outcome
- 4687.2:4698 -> 14.3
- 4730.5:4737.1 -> 14.4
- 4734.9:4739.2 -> 14.3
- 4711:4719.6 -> 14.3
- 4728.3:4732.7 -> 14.8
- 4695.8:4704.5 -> 14.3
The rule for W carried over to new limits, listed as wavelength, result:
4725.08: 14.87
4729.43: 15.27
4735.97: 14.27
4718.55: 14.82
